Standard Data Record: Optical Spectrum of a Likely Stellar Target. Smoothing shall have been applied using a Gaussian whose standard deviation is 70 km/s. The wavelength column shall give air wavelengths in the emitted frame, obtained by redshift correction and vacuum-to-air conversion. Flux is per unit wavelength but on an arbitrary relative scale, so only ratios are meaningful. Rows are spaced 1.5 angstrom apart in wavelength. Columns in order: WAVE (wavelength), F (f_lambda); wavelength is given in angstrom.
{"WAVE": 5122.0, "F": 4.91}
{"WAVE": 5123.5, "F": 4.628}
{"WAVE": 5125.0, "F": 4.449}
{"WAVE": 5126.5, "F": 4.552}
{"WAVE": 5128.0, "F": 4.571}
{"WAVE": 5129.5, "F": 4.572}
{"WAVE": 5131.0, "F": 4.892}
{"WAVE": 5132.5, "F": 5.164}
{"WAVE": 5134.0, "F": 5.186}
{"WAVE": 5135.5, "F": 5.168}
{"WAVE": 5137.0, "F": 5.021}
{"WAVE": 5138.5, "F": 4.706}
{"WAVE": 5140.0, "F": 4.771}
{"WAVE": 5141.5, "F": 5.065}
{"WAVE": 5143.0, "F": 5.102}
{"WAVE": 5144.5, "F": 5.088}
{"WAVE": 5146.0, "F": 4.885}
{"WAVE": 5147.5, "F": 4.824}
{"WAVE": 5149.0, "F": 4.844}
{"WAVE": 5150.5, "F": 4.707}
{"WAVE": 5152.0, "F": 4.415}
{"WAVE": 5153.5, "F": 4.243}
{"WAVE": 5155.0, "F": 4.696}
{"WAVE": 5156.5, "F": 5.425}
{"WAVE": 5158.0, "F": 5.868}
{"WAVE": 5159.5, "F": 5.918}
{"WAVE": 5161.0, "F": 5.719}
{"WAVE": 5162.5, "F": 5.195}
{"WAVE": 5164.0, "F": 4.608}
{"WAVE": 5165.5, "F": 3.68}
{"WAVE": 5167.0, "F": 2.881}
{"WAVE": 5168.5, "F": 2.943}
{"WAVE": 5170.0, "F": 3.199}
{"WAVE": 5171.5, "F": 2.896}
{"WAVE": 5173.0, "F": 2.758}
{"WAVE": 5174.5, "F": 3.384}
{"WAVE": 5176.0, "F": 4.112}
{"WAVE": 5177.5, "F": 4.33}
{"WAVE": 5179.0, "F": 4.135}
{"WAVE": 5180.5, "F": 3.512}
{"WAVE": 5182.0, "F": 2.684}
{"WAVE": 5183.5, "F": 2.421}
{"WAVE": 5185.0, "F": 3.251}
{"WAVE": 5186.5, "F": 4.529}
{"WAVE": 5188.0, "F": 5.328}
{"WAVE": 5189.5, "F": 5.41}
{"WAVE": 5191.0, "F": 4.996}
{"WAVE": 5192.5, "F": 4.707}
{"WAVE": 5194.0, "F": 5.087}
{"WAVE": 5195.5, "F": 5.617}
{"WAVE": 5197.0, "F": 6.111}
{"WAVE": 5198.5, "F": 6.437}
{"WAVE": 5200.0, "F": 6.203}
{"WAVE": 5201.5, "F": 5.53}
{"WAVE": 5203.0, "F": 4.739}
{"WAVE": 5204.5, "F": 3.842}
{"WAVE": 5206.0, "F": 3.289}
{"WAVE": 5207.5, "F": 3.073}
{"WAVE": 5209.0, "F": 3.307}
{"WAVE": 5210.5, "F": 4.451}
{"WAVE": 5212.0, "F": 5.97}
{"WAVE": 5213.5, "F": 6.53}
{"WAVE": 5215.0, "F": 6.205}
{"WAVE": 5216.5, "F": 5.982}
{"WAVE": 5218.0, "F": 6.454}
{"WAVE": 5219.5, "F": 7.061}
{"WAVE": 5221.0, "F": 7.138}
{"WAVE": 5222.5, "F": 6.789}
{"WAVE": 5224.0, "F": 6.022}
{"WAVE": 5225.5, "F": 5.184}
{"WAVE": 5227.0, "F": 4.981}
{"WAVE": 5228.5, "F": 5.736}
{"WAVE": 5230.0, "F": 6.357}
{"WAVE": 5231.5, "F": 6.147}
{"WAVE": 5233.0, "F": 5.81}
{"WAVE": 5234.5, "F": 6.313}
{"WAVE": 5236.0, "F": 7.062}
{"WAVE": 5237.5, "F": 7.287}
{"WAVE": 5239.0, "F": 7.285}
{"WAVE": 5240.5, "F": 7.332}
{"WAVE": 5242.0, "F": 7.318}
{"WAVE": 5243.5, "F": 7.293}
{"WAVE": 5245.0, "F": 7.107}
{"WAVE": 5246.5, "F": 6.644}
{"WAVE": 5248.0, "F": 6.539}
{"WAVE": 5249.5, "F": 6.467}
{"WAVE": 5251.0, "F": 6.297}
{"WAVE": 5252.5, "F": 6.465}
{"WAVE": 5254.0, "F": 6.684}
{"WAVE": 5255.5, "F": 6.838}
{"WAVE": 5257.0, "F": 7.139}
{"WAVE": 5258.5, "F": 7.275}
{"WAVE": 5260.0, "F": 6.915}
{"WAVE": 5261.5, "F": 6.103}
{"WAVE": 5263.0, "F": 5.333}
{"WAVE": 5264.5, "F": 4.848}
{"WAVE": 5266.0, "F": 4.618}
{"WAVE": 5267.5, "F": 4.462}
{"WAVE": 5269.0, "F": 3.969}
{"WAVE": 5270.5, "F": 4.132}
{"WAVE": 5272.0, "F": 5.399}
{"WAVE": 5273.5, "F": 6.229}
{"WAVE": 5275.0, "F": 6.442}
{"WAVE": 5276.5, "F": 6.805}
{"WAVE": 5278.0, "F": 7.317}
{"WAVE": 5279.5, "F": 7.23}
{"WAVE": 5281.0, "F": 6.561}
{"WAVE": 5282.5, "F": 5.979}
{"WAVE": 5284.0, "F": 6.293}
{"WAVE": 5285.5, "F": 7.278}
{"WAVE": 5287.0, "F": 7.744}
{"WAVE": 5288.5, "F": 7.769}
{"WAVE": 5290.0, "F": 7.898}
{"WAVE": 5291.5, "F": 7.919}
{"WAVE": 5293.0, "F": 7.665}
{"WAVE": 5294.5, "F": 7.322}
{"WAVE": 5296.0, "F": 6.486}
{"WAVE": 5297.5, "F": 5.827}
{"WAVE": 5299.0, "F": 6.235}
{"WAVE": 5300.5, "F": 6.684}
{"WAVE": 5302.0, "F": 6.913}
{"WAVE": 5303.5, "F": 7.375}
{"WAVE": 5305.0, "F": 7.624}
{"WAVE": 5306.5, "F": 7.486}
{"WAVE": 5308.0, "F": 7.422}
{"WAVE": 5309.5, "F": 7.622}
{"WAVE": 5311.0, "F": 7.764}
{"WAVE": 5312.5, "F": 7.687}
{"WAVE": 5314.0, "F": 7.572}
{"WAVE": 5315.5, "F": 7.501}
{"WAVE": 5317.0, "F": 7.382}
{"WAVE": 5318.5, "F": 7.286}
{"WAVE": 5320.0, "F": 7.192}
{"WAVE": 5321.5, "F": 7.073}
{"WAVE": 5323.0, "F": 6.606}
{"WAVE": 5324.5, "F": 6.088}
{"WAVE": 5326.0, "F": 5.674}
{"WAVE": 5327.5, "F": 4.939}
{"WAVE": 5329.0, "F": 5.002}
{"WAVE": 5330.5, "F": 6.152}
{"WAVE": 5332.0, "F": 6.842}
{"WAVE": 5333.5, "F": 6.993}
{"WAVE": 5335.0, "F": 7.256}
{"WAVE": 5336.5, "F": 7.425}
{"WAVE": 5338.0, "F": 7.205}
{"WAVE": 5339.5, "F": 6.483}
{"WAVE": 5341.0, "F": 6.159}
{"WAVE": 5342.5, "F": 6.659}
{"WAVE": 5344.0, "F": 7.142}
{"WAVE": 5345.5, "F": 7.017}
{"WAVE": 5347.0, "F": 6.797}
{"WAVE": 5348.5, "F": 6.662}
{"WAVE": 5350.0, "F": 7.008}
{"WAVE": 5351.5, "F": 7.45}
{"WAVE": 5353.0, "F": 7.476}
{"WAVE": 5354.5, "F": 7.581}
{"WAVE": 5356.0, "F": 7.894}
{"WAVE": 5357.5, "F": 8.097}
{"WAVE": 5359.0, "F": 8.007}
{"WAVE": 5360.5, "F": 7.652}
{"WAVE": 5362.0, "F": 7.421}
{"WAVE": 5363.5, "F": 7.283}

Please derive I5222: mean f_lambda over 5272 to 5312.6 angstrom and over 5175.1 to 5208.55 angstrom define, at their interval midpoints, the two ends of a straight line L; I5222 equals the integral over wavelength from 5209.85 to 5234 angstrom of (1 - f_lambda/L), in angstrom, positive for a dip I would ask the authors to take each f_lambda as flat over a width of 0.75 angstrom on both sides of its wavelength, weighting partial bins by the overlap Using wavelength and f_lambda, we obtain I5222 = -3.68 angstrom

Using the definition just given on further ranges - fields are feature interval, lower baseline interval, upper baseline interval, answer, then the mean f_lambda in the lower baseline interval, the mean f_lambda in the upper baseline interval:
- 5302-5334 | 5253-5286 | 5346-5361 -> -0.3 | 6.08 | 7.45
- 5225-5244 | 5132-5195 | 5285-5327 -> -2.2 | 4.45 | 7.17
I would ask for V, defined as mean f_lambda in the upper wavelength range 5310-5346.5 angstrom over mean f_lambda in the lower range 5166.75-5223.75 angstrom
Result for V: 1.4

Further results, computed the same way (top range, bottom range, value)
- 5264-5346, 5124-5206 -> 1.45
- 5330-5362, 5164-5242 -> 1.42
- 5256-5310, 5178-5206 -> 1.41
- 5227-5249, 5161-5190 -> 1.76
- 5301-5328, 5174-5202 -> 1.53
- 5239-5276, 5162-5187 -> 1.75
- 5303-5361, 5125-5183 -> 1.58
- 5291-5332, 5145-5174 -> 1.57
